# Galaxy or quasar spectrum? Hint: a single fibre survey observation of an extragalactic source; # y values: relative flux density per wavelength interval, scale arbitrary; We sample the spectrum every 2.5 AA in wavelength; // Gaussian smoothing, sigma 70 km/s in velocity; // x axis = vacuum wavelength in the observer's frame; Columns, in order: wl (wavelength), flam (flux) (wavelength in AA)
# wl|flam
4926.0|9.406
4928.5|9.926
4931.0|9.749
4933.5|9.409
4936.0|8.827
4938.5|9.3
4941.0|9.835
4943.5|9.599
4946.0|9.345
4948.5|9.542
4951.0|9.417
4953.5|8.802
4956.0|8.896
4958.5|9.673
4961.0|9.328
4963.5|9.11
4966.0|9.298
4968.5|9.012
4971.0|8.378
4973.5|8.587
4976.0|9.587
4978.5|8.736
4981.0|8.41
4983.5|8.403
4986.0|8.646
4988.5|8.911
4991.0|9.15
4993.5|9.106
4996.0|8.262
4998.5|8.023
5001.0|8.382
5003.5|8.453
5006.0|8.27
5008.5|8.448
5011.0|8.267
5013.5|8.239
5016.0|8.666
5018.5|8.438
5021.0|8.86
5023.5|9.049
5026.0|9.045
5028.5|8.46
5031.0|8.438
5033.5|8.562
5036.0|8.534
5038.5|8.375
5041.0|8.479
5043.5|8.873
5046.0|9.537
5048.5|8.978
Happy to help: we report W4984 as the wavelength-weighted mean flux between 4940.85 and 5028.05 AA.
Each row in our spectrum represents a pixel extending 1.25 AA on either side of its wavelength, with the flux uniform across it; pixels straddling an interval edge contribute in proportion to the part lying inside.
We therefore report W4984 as 8.85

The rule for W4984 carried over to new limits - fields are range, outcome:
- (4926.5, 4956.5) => 9.4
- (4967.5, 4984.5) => 8.73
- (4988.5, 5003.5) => 8.6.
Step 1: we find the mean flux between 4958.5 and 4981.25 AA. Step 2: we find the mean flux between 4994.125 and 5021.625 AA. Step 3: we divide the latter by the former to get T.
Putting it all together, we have 0.9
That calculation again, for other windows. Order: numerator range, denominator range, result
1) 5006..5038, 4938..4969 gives 0.92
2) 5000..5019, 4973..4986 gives 0.96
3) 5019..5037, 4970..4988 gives 1.00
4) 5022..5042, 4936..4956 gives 0.92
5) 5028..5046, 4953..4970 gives 0.94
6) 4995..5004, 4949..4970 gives 0.90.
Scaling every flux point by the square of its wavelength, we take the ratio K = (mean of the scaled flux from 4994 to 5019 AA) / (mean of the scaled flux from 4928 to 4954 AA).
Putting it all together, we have 0.91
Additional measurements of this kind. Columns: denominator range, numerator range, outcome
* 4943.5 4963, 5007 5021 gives 0.93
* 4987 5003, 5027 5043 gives 1.00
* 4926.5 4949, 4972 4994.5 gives 0.95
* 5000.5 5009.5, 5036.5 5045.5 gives 1.05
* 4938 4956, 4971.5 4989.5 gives 0.94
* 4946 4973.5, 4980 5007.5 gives 0.95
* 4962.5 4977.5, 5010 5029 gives 0.98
